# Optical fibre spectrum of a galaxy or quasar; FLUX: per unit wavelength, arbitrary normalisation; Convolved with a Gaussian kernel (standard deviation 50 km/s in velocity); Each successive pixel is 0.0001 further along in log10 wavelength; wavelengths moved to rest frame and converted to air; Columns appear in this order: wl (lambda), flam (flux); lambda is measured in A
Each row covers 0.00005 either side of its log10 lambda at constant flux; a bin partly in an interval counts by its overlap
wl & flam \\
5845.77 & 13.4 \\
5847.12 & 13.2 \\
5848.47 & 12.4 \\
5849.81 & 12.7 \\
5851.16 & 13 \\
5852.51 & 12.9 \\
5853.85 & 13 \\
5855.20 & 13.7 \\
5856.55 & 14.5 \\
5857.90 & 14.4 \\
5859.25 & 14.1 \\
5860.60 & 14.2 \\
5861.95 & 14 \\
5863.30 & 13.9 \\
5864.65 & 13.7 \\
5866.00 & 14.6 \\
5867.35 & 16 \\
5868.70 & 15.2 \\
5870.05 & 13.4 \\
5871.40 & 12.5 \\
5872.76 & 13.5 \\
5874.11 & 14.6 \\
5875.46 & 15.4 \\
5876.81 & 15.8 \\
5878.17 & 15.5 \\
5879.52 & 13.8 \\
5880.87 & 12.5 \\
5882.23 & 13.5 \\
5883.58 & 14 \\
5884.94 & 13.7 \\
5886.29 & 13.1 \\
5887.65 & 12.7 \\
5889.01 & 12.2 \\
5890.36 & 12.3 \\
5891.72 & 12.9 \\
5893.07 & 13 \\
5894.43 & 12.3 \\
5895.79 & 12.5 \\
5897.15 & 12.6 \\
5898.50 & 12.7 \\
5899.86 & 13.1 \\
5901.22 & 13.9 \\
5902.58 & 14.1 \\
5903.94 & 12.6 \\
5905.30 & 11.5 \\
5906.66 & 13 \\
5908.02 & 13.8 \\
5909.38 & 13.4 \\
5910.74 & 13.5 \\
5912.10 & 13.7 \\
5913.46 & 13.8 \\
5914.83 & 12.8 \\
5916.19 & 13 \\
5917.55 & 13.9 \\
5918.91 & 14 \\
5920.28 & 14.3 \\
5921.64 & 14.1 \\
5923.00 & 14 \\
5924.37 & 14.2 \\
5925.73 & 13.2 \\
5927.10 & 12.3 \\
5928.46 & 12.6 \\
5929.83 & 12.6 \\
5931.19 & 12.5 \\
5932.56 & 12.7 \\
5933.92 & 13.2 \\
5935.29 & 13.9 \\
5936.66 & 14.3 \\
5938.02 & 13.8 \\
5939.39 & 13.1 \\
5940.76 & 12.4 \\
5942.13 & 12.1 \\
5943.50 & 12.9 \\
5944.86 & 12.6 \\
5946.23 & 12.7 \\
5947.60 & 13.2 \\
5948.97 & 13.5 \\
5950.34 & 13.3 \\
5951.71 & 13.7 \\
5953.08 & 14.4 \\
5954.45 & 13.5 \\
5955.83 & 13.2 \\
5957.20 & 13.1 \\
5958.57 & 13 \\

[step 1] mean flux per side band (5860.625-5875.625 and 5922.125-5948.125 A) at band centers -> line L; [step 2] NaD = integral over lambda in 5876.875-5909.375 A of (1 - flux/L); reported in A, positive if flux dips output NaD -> 1.5 A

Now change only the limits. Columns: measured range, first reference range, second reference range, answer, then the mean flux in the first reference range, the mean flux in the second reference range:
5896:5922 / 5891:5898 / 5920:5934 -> -0.84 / 12.7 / 13.2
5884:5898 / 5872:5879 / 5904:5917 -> 1.36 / 14.9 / 13.1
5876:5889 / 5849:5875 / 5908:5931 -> -0.03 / 13.9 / 13.5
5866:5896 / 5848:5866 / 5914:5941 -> -0.34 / 13.6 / 13.4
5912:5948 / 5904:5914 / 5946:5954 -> 0.30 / 13.2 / 13.5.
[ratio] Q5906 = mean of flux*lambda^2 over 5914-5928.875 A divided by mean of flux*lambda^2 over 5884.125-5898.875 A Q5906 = 1.07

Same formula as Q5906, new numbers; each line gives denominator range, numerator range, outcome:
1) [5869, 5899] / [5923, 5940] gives 1.00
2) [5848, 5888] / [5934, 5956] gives 0.98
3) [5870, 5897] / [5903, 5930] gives 1.00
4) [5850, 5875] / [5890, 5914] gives 0.95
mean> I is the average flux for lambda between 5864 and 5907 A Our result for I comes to 13.5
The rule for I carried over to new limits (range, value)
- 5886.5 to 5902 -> 12.8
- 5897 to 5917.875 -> 13.2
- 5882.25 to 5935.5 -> 13.2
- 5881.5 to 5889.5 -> 13.2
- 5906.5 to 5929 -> 13.5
